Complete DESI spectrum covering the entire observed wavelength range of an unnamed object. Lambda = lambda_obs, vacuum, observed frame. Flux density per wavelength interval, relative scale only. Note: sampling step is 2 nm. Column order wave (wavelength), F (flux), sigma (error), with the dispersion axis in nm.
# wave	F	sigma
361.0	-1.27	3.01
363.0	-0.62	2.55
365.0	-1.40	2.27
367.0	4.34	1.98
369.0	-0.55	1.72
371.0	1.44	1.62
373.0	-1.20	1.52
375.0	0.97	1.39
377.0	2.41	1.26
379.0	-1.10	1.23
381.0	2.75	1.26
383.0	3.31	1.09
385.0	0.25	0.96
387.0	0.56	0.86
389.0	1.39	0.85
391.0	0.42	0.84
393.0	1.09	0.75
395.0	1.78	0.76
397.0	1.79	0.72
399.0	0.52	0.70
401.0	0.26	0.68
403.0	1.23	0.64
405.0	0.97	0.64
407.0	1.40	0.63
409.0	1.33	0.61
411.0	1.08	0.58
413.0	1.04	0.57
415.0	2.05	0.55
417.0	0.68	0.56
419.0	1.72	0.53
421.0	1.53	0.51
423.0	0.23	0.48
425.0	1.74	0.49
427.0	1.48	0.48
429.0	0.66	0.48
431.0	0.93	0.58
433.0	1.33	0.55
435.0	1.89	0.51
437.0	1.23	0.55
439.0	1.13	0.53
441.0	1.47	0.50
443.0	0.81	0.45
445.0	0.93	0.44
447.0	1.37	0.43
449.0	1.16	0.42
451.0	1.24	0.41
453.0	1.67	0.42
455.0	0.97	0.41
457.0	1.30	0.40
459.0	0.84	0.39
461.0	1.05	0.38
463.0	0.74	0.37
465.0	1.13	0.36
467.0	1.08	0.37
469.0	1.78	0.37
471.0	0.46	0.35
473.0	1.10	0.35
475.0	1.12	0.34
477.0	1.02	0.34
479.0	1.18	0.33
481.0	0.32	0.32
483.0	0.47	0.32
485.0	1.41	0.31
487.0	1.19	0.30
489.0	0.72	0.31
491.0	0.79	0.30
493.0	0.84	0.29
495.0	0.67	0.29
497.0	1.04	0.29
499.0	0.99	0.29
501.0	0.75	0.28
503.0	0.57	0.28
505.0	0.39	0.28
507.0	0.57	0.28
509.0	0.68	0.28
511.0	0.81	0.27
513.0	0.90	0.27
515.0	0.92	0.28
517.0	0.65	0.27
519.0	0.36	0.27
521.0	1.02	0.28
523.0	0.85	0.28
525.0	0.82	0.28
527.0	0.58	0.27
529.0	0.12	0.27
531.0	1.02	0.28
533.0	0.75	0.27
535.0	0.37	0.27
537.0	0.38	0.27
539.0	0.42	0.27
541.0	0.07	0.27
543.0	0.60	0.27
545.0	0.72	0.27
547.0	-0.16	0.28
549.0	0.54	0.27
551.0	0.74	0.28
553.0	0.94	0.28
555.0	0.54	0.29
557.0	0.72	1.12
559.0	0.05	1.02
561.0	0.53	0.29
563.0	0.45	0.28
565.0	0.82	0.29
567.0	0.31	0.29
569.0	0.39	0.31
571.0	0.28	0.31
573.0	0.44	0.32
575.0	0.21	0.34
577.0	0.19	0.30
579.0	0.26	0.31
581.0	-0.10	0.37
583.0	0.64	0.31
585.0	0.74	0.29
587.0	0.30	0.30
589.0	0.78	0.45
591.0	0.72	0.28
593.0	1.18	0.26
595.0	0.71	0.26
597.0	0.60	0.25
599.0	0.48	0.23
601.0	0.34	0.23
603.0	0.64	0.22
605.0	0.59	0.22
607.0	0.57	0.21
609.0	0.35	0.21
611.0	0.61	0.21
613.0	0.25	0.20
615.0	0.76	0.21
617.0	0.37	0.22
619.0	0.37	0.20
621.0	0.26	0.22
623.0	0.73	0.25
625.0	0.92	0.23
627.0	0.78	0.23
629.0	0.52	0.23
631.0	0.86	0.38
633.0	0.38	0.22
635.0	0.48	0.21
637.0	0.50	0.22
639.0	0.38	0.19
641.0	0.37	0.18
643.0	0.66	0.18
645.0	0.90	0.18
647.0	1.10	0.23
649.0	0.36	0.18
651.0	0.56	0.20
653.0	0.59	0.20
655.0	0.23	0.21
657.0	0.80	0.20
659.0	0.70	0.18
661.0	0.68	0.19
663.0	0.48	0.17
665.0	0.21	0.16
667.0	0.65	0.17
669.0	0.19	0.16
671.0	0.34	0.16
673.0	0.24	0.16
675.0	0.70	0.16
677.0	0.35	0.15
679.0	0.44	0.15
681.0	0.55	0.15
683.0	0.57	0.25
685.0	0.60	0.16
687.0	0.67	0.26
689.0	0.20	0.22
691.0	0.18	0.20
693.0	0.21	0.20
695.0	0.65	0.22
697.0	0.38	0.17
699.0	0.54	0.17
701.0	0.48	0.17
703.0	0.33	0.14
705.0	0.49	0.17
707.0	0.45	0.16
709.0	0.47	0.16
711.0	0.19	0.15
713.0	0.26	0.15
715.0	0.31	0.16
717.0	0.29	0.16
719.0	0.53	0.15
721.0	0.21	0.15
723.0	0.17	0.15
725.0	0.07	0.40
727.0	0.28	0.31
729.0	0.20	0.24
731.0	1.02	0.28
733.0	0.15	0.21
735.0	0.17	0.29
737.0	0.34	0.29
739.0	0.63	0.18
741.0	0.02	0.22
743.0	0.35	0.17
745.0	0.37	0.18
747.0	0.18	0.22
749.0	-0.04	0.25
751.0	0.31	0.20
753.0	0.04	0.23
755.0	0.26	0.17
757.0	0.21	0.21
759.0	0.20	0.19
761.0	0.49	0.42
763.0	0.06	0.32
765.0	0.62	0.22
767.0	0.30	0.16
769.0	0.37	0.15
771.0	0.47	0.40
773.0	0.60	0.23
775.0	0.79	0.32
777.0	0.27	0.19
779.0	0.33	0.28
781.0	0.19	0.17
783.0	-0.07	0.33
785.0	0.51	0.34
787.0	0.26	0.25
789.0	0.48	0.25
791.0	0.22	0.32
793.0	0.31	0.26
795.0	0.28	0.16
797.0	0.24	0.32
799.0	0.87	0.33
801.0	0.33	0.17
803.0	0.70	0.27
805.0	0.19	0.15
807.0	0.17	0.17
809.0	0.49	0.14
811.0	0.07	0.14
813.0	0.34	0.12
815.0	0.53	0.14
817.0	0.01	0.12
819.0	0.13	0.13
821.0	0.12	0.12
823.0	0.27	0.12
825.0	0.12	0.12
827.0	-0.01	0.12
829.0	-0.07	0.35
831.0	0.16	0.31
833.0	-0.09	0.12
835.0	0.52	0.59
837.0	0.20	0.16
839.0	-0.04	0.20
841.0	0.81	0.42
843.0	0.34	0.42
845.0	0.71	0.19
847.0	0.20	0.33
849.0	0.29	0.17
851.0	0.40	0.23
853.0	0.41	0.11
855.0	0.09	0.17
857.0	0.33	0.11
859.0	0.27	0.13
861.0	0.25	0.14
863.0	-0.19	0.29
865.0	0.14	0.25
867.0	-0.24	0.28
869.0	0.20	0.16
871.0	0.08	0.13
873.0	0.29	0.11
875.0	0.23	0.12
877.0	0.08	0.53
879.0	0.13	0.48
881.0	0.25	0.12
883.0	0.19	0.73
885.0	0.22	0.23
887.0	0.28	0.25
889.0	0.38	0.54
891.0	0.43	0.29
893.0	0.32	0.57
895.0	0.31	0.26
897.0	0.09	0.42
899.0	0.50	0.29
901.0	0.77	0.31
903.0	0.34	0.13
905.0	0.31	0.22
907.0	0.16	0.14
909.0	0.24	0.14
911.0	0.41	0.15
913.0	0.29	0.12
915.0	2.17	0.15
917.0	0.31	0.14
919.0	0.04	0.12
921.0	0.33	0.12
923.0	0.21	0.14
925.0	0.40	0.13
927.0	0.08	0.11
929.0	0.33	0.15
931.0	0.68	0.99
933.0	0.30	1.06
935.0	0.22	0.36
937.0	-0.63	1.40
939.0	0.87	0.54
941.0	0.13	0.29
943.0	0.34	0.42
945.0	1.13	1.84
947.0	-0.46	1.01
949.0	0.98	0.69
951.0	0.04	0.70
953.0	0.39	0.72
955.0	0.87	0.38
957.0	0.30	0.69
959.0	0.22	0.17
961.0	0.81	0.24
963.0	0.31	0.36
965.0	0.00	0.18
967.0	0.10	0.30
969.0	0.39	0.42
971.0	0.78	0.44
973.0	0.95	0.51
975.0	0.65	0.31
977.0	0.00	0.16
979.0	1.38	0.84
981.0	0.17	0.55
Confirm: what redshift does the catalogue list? 1.45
